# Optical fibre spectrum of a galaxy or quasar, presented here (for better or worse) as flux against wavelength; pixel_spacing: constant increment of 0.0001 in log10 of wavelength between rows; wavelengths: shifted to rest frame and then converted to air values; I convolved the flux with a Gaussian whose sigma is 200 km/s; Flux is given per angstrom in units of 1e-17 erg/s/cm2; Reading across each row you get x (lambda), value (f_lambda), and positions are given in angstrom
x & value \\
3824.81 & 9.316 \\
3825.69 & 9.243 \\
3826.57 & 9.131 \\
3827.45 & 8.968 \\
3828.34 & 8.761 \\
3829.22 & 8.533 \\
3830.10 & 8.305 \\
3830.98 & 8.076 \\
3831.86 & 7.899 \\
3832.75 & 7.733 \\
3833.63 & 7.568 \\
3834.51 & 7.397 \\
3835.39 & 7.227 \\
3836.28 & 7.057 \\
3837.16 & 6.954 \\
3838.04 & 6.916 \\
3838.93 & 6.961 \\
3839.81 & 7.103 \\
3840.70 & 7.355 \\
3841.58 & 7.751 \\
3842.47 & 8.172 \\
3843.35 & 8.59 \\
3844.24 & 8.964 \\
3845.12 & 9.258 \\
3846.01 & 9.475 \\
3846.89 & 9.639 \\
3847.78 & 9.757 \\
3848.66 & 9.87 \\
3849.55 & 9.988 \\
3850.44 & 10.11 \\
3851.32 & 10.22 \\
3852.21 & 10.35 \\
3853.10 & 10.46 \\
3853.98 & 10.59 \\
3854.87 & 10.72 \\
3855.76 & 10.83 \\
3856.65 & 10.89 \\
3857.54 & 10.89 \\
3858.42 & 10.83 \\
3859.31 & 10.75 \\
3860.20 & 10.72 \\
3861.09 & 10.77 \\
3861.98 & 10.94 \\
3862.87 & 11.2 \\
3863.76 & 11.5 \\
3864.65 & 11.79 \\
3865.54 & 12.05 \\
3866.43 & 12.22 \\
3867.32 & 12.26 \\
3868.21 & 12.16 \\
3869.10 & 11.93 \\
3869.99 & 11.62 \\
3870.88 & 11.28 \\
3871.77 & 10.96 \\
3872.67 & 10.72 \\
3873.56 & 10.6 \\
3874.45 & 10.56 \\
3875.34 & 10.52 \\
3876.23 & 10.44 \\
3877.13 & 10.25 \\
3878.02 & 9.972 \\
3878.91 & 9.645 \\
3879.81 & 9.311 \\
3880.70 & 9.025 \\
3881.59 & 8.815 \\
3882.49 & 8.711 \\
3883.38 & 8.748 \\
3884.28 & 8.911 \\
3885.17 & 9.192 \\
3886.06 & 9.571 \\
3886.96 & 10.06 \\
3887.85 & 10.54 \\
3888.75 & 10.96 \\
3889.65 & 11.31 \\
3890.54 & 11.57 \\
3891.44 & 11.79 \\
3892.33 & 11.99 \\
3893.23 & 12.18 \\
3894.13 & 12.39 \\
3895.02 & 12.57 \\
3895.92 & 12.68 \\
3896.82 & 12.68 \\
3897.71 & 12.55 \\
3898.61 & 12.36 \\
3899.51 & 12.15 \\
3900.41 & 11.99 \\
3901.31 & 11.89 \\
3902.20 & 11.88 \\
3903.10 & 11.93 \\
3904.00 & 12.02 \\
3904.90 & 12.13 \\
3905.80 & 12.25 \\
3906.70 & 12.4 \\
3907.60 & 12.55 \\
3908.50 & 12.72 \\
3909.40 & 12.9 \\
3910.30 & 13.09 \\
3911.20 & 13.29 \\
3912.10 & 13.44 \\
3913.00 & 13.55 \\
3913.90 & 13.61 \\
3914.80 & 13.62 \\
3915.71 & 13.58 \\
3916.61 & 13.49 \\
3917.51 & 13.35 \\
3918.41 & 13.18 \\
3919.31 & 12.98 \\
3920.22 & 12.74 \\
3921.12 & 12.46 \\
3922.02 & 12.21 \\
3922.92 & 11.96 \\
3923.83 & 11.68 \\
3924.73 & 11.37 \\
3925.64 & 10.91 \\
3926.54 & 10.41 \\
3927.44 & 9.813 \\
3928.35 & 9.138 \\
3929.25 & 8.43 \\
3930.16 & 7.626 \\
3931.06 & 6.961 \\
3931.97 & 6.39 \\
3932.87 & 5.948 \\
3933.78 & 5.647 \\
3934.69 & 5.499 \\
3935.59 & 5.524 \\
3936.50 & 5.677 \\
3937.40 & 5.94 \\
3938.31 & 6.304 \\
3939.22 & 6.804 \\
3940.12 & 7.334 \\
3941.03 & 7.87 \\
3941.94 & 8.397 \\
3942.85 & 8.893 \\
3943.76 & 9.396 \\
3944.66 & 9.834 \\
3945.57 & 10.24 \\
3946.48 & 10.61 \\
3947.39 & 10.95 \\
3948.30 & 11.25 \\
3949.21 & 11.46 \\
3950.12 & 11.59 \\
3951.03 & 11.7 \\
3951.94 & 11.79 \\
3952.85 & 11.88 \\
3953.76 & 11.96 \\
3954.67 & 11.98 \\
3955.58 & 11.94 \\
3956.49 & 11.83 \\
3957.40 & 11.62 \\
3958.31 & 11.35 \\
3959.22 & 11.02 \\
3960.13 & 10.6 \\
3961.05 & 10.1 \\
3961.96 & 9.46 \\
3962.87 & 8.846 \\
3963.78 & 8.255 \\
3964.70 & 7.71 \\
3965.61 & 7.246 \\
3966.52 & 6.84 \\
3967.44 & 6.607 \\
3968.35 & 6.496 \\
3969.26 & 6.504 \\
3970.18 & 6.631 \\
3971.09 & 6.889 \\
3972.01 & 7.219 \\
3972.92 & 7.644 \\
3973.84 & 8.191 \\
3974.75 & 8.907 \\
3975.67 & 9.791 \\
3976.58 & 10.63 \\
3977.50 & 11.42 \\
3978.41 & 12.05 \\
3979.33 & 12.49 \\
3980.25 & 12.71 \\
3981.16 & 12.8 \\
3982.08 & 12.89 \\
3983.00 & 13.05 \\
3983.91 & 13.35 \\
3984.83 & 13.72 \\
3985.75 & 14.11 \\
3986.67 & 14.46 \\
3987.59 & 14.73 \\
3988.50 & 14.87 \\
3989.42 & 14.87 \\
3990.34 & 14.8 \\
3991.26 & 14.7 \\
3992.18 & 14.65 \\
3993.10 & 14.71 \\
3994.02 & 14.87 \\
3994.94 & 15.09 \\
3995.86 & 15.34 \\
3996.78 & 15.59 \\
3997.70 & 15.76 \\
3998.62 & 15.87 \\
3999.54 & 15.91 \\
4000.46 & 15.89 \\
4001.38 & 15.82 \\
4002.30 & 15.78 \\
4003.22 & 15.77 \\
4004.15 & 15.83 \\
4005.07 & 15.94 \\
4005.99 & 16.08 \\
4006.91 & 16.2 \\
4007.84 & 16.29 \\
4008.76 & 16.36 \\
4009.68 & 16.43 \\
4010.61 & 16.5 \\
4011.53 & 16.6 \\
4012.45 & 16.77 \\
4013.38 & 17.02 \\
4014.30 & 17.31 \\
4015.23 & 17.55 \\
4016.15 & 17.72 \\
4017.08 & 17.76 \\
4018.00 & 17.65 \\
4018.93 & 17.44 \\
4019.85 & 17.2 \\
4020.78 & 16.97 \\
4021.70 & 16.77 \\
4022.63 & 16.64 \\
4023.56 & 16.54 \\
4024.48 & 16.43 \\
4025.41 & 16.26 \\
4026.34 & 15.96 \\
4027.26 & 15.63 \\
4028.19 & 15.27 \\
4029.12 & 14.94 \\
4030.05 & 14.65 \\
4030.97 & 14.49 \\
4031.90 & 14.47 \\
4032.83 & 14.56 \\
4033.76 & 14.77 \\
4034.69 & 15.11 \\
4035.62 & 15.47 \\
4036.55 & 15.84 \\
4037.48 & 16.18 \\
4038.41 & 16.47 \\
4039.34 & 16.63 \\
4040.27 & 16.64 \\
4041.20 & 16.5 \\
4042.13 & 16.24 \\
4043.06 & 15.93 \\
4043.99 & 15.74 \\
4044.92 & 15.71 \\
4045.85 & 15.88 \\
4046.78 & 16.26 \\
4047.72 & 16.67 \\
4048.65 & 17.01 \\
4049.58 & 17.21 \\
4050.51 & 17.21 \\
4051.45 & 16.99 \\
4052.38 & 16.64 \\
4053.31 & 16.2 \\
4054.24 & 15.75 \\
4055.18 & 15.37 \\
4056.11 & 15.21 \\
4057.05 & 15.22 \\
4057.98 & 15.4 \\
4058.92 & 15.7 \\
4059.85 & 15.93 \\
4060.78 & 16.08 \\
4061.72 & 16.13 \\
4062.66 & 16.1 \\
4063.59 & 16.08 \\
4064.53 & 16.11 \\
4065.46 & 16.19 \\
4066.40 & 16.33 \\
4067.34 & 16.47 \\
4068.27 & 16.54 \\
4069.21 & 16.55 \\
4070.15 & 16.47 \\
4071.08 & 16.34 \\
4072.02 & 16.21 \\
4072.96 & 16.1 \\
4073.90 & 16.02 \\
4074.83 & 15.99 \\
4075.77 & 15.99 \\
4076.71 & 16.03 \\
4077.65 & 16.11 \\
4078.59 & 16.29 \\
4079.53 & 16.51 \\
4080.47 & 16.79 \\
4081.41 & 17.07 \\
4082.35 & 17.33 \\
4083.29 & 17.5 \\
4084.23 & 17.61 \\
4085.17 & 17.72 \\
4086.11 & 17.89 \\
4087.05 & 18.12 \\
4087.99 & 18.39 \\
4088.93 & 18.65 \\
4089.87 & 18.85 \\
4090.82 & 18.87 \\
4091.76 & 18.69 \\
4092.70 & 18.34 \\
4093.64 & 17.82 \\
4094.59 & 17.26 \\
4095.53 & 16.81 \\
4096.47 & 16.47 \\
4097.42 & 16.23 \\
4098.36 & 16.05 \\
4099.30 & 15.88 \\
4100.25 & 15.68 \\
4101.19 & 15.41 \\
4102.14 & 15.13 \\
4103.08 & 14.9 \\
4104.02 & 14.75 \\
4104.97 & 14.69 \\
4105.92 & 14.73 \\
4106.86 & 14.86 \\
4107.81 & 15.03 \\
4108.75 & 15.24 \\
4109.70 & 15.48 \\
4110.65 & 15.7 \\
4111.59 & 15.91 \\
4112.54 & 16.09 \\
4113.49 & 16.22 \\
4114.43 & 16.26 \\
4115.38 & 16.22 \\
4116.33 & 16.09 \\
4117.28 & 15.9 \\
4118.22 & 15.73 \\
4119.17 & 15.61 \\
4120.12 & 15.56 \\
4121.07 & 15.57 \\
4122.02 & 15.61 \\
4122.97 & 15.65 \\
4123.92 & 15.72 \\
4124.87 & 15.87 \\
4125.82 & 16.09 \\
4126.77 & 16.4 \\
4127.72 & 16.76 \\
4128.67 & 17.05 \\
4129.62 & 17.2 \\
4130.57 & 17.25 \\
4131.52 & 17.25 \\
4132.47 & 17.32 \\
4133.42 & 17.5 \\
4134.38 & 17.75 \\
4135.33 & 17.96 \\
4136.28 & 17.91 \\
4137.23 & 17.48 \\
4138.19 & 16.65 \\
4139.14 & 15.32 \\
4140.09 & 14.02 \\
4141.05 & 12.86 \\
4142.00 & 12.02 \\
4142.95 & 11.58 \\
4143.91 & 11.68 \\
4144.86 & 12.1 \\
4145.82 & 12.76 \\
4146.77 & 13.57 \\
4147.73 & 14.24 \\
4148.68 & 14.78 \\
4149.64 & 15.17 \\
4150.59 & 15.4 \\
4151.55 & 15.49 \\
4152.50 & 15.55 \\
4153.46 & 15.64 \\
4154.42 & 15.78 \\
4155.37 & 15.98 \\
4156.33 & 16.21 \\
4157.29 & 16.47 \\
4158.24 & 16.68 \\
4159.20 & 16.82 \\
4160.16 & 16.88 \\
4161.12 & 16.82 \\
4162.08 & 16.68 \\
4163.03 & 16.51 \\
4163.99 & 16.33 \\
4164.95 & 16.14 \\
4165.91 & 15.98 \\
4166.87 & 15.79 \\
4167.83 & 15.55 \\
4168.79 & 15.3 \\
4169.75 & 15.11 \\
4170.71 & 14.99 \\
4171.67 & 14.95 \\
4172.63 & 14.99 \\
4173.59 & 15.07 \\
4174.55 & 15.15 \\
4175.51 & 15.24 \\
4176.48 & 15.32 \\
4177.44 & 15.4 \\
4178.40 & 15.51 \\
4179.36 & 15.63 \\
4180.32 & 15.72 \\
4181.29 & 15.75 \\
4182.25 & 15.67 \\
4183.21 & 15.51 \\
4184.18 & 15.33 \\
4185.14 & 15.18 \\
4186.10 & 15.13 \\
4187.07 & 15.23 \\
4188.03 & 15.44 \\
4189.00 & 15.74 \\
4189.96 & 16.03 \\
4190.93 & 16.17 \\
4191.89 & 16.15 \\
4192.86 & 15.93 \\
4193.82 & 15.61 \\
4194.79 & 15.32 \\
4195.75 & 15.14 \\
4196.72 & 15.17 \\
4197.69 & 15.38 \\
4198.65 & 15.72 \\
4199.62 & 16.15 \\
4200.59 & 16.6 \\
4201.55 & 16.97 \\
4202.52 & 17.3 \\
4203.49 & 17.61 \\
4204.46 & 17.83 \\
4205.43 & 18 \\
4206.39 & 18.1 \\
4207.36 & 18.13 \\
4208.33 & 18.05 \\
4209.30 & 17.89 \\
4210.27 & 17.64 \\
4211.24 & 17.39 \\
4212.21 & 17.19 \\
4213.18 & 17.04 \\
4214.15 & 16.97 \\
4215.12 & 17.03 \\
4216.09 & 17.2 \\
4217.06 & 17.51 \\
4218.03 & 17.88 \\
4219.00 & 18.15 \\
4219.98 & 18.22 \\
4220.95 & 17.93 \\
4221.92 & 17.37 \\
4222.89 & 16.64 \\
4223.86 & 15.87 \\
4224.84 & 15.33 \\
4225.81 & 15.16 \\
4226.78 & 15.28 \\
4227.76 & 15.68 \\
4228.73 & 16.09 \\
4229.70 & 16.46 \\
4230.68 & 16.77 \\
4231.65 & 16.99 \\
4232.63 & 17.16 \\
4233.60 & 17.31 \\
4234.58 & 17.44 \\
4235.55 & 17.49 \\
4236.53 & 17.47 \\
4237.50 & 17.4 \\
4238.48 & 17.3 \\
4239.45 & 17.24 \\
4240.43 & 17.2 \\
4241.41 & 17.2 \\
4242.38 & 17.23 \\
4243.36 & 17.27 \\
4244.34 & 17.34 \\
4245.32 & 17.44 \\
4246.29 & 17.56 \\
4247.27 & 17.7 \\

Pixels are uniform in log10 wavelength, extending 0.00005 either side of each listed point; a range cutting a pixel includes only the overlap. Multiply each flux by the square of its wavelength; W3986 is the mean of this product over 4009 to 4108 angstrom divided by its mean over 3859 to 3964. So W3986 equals 1.64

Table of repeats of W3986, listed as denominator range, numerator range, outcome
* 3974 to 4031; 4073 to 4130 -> 1.14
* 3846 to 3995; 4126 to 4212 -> 1.66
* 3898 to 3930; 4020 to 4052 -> 1.40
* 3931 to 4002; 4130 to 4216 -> 1.63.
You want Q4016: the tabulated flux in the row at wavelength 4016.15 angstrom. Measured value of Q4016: 17.72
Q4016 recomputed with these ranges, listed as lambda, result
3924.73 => 11.37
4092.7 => 18.34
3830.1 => 8.305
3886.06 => 9.571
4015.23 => 17.55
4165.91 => 15.98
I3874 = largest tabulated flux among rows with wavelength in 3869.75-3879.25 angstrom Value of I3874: 11.62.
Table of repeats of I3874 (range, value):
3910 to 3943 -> 13.62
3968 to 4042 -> 17.76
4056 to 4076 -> 16.55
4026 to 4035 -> 15.96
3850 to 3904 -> 12.68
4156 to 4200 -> 16.88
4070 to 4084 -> 17.5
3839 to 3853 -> 10.35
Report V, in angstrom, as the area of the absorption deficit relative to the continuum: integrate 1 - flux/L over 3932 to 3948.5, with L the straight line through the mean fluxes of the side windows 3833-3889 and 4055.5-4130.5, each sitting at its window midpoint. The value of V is 5.8 angstrom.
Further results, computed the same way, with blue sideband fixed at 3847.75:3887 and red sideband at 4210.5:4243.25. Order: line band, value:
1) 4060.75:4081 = -3.0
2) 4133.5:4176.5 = 0.9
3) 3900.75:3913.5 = -1.5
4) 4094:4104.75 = -0.9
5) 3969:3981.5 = 2.9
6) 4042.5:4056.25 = -2.5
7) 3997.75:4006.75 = -2.0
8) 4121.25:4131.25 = -0.8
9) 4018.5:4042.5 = -4.4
